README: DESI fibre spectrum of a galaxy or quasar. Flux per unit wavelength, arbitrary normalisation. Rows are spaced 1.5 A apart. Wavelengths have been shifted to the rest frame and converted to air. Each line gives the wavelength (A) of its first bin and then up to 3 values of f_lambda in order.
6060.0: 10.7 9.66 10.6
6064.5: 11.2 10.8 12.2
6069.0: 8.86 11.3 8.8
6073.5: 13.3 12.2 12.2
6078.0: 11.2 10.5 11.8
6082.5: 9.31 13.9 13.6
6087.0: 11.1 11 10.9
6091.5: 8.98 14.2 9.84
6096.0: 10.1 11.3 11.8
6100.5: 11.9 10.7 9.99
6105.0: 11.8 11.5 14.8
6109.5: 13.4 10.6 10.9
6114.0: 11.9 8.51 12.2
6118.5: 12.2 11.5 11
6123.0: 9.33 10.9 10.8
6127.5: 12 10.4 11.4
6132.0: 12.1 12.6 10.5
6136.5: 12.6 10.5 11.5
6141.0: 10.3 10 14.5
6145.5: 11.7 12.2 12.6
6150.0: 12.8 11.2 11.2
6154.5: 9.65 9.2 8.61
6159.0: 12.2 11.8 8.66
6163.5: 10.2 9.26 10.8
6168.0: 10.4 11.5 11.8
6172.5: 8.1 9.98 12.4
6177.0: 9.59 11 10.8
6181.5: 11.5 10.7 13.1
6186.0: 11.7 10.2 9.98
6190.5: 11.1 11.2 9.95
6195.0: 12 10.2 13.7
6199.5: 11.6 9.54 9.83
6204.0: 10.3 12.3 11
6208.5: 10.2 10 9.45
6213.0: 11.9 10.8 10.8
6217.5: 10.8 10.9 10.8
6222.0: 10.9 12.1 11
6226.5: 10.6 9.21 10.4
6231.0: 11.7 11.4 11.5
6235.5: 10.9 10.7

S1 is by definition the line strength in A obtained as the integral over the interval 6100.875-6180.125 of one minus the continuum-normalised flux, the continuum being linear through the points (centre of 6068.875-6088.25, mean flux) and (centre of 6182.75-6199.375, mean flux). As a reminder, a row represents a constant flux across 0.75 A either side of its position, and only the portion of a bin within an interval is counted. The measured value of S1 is 1.8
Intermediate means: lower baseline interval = 11.5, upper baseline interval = 11.3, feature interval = 11.1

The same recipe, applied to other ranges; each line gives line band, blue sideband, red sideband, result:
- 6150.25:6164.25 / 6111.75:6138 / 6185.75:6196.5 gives 0.78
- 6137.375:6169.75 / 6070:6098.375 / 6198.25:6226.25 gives 0.39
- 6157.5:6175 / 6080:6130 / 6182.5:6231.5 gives 1.10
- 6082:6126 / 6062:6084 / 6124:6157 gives -0.49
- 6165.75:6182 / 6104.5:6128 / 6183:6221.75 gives 0.58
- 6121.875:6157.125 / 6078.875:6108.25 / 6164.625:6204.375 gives -0.49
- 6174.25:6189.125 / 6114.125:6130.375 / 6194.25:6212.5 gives -0.31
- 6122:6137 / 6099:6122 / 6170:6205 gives 0.19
